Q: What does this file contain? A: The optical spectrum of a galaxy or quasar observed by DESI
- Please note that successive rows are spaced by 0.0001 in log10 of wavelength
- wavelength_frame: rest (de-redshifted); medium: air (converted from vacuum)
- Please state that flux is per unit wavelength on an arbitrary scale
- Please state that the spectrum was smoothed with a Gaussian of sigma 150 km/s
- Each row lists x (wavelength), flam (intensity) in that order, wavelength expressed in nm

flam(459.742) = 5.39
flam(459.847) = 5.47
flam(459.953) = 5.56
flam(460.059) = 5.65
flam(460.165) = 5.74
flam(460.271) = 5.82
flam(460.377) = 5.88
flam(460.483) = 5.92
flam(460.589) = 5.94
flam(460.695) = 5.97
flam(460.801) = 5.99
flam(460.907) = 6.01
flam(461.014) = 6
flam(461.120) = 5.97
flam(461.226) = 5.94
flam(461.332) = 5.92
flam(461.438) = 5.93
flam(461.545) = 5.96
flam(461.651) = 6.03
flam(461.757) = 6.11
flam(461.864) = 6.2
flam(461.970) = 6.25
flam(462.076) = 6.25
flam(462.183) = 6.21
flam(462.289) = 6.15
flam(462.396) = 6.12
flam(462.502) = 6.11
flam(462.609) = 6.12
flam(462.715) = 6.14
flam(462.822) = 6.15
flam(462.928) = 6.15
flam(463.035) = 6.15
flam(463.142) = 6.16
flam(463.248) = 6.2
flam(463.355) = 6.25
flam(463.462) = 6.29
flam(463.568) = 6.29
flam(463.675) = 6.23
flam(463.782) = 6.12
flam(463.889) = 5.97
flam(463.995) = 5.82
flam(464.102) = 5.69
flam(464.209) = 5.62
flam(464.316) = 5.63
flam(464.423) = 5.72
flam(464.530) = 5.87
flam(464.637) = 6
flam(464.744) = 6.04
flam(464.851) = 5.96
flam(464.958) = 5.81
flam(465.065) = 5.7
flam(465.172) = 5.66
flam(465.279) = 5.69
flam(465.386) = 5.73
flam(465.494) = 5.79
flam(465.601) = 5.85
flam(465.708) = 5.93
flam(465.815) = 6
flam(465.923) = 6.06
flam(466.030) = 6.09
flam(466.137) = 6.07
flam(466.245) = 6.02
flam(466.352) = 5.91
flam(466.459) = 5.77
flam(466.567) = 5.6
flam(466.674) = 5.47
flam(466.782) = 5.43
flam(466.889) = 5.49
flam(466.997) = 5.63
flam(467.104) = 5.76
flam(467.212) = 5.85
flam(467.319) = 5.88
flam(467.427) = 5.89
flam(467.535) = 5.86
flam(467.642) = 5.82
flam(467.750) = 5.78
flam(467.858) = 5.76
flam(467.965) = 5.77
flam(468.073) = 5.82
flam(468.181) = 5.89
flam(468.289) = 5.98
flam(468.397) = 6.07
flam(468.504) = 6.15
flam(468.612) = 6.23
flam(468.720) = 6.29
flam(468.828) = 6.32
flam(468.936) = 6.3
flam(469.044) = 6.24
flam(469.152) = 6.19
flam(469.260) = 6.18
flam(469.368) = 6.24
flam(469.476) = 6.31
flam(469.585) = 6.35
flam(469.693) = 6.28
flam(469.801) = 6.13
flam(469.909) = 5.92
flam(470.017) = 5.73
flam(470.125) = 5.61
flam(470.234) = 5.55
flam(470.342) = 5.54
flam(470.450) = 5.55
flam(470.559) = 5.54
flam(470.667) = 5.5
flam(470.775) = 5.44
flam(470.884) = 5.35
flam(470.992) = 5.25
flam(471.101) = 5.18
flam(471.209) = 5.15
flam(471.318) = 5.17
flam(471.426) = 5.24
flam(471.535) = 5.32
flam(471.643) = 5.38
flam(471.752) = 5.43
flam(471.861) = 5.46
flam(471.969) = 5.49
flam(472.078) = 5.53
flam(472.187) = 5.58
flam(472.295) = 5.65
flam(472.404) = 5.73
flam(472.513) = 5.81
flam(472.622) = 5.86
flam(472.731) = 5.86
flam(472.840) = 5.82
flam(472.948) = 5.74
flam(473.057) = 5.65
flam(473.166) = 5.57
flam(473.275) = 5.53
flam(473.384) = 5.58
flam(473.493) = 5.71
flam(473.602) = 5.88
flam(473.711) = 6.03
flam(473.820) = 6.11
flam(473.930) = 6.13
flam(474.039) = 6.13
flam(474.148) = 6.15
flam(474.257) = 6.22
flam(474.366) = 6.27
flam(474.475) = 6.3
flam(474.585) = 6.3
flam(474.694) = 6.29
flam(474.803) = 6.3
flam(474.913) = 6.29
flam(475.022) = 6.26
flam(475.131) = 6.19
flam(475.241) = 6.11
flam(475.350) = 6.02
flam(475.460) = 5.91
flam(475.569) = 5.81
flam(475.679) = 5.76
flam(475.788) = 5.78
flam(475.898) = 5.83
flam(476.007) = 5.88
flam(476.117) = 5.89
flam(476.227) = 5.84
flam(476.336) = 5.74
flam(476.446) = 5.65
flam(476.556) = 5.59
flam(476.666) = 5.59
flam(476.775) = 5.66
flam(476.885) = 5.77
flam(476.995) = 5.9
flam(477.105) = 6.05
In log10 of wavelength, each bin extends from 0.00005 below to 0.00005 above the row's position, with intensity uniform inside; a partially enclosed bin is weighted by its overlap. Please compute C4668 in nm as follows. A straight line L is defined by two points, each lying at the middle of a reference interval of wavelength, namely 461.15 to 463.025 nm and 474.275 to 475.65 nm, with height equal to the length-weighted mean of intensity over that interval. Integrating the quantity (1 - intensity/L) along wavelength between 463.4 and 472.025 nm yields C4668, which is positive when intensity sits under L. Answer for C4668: 0.44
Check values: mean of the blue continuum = 6.1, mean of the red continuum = 6.16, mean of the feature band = 5.81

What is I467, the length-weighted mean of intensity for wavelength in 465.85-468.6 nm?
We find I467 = 5.84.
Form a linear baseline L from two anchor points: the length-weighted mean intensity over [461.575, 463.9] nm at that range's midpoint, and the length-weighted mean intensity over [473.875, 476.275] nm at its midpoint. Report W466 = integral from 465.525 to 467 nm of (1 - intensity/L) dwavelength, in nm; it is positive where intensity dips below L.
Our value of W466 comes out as 0.08 nm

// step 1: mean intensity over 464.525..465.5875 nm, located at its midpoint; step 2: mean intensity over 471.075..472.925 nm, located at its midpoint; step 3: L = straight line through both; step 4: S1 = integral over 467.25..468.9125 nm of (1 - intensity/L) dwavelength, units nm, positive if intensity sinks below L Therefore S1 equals -0.08 nm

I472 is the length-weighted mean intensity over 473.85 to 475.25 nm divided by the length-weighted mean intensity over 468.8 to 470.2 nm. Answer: 1.0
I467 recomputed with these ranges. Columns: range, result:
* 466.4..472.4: 5.75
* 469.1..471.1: 5.8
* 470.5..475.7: 5.77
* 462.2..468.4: 5.91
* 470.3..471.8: 5.36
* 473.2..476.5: 5.99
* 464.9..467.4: 5.79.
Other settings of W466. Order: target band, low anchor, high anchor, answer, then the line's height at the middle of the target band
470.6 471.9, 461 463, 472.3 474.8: 0.14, 5.97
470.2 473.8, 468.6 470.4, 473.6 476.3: 0.31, 6.07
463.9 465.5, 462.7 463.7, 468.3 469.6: 0.11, 6.21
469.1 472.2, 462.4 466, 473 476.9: 0.16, 5.95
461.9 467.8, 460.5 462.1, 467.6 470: 0.12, 6.05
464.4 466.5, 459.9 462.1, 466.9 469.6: 0.03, 5.99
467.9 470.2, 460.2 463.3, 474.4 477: -0.03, 6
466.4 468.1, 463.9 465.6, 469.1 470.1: 0.07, 5.97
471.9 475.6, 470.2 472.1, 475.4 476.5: -0.21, 5.62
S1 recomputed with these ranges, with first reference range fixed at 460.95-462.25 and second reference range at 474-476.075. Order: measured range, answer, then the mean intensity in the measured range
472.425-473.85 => 0.074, 5.77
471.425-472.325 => 0.093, 5.46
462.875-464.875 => 0.020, 6.01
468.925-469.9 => -0.024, 6.23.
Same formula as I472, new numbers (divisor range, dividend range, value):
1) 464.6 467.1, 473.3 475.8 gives 1.04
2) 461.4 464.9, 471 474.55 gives 0.94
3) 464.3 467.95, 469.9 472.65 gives 0.94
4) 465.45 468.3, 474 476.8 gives 1.03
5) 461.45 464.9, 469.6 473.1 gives 0.92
